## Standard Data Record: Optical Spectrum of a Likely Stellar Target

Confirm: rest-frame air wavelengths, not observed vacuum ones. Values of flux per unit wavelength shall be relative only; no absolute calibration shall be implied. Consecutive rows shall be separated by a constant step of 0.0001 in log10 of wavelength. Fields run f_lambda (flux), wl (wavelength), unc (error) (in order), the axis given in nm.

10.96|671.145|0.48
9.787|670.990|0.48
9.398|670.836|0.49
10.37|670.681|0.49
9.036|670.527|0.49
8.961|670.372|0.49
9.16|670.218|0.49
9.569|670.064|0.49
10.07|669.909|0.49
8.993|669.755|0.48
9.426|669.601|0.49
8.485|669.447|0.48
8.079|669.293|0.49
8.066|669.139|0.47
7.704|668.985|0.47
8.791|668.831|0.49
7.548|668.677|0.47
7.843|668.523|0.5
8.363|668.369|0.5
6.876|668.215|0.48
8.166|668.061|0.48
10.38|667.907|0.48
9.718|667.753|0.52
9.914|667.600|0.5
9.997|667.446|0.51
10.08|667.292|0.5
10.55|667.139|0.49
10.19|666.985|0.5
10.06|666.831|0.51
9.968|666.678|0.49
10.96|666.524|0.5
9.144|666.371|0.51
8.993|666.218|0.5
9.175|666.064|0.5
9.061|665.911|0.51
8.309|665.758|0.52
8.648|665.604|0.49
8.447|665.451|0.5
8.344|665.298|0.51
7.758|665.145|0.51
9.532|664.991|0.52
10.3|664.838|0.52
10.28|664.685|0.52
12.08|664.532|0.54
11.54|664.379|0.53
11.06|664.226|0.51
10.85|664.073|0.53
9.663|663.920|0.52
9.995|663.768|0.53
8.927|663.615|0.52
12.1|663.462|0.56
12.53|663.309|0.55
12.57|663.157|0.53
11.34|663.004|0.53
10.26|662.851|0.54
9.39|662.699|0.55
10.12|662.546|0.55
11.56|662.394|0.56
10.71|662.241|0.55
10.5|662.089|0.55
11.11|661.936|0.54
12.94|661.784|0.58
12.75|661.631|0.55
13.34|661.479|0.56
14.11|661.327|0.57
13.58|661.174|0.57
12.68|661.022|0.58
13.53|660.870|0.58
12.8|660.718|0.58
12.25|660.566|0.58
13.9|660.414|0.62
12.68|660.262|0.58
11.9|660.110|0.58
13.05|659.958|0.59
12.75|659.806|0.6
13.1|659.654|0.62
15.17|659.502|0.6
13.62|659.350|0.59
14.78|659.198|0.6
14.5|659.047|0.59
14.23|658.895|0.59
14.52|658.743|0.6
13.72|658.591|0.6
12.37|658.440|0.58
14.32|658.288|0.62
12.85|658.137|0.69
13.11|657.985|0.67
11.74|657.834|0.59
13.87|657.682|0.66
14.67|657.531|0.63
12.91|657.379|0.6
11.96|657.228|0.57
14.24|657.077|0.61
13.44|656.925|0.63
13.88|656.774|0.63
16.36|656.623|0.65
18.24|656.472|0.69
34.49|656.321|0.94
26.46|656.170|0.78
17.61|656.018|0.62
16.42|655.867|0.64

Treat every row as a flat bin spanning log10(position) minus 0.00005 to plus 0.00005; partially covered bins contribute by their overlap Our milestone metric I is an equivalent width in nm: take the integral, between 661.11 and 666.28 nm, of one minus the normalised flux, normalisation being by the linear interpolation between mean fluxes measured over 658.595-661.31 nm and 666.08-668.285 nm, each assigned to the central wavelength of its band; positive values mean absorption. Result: 0.40 nm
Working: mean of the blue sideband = 13.5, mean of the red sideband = 9.64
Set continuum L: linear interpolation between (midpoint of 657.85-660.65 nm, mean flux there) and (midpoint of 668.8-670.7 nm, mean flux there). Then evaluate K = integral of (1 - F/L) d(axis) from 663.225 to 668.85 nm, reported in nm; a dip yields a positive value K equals 0.482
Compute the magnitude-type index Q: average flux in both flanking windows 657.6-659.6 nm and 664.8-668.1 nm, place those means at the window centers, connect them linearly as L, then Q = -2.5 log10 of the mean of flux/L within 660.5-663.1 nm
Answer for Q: 0.01 mag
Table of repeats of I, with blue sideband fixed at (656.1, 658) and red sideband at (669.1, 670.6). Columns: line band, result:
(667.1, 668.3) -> 0.10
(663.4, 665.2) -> 0.29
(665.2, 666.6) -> 0.29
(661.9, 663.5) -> 0.26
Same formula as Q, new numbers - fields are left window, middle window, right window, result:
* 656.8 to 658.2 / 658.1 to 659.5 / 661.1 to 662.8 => -0.10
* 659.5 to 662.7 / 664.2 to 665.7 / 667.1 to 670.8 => 0.11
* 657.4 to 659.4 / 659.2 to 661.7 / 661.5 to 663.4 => -0.06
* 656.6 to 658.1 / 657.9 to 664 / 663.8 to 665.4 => -0.06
